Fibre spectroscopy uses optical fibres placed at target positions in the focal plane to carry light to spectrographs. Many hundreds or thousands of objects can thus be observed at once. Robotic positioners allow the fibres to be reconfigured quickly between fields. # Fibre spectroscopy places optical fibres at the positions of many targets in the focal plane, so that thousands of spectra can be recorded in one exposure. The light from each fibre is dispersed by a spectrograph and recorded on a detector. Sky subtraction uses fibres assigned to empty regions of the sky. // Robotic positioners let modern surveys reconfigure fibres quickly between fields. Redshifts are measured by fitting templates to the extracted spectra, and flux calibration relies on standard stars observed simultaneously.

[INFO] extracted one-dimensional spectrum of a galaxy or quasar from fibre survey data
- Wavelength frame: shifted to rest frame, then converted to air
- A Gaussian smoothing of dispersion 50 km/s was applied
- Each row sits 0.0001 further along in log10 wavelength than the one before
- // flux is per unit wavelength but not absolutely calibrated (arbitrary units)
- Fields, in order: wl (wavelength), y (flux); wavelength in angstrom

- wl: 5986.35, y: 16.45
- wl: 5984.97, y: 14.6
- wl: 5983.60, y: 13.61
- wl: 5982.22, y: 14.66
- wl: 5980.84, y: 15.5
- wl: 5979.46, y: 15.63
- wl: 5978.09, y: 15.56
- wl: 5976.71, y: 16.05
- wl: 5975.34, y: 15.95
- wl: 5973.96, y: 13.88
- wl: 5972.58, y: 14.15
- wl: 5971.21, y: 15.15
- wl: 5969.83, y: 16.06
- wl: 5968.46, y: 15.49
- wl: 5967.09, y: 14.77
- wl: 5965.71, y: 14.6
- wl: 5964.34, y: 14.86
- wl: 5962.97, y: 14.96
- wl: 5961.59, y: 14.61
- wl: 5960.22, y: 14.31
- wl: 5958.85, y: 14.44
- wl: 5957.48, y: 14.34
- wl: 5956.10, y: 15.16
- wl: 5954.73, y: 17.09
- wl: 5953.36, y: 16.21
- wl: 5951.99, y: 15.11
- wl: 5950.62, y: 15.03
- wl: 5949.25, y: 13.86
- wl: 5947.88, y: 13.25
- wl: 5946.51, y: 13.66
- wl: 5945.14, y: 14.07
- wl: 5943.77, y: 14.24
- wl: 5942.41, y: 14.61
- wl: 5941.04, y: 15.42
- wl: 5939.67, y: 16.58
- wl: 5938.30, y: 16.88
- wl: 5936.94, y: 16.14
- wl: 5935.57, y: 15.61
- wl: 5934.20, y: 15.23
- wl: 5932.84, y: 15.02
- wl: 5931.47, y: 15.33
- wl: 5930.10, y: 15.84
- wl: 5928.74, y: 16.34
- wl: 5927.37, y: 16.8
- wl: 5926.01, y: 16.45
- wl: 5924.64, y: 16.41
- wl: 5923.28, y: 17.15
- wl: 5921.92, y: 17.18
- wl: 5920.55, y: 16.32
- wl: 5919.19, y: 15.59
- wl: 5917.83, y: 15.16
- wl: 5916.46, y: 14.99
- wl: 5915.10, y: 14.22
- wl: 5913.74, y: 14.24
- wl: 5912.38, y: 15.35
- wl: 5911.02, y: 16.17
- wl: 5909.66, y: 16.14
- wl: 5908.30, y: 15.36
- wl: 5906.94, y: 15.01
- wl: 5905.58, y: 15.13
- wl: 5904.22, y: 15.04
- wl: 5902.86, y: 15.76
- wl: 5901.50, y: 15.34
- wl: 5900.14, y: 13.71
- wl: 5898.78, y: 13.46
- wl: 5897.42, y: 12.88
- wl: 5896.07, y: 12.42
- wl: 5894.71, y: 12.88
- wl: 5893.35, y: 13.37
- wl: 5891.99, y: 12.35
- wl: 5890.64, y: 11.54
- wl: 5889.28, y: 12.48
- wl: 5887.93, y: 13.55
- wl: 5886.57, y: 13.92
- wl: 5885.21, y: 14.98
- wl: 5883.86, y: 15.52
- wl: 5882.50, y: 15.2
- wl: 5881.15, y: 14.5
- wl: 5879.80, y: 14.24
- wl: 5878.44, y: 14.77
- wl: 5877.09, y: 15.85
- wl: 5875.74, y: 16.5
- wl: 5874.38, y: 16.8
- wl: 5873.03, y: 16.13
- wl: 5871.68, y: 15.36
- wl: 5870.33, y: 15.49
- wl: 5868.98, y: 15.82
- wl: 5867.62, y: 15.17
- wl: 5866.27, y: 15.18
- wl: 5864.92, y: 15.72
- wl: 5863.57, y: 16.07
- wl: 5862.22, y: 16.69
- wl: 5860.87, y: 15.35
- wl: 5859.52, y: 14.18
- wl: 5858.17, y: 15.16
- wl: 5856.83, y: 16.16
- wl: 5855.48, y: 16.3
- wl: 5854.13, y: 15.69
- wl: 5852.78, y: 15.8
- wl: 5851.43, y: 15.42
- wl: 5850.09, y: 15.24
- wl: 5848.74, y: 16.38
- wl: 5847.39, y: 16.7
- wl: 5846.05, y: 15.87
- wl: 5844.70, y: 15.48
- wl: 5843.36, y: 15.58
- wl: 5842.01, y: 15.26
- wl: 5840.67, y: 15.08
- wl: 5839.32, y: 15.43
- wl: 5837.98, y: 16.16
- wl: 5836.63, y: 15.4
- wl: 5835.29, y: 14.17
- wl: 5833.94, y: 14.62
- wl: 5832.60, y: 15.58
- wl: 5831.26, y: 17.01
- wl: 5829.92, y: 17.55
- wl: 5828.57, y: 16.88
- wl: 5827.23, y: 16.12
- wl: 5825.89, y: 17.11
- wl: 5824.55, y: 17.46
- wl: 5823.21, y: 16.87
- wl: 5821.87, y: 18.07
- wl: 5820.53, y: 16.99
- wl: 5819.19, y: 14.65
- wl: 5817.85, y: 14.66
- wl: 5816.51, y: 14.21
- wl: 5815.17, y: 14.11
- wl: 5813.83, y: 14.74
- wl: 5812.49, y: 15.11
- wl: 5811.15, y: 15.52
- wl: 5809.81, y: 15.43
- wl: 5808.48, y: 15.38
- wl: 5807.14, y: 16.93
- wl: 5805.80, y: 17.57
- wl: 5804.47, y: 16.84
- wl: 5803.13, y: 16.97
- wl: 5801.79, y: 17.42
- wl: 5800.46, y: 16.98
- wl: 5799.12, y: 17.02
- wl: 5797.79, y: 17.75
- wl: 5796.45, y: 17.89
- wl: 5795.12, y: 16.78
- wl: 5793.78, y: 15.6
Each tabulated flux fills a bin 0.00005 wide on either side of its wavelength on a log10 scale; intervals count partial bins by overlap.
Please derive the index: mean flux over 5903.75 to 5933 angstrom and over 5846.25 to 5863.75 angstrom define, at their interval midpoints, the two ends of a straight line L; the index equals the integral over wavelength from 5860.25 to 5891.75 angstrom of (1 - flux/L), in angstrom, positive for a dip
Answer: 1.4 angstrom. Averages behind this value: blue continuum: 15.8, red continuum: 15.7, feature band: 15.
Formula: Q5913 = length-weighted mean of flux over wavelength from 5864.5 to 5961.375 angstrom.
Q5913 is 15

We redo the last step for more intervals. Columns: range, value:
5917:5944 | 15.9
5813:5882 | 15.7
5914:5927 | 15.9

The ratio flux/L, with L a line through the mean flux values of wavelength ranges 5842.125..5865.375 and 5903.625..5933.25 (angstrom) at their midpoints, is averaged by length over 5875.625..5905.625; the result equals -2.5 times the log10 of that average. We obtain 0.12 mag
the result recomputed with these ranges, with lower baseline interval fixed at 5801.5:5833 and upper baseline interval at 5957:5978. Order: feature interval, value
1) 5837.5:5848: 0.020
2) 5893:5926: 0.029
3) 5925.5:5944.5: -0.037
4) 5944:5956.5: 0.020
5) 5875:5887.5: 0.046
